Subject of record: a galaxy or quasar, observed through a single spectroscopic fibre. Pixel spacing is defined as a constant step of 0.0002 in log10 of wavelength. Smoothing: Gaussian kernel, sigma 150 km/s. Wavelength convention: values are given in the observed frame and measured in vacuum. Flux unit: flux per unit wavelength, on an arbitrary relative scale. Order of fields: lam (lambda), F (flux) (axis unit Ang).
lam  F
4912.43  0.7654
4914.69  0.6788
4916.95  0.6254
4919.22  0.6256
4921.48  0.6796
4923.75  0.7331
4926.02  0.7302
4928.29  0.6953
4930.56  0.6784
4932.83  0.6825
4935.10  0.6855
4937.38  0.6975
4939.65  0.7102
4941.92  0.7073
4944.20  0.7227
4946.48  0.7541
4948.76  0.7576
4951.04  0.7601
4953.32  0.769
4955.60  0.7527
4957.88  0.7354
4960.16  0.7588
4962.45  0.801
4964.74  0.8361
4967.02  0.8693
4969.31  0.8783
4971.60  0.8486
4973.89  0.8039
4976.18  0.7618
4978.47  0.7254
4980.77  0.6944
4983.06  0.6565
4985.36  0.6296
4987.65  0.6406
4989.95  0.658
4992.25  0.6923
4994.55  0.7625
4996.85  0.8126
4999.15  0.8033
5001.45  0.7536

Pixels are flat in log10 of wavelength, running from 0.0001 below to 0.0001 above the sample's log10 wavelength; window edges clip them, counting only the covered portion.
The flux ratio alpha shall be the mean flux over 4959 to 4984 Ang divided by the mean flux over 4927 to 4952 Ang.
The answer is 1.1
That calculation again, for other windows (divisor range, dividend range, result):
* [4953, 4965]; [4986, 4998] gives 0.92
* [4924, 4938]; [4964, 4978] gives 1.19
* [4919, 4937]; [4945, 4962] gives 1.09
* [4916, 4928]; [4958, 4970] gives 1.20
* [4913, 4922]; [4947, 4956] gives 1.15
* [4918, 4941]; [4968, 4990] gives 1.06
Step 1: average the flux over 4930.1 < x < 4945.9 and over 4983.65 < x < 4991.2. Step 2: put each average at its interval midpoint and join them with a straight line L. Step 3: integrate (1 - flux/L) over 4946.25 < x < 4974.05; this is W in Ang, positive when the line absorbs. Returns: -4.97 Ang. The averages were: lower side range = 0.701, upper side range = 0.644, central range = 0.795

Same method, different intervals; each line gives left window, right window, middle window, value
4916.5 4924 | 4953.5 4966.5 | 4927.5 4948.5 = 0.3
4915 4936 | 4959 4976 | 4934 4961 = 0.8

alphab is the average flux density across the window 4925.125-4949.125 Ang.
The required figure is 0.709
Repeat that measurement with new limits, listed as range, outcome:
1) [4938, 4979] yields 0.775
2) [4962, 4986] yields 0.775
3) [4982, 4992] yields 0.65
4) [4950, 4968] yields 0.785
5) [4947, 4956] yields 0.76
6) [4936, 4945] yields 0.708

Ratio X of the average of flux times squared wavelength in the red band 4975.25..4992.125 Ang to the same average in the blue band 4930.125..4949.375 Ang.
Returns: 0.97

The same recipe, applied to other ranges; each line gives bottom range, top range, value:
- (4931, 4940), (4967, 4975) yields 1.24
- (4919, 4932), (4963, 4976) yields 1.23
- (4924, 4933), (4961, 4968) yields 1.20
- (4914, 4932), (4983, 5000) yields 1.07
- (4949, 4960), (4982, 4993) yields 0.88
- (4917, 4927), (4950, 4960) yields 1.12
